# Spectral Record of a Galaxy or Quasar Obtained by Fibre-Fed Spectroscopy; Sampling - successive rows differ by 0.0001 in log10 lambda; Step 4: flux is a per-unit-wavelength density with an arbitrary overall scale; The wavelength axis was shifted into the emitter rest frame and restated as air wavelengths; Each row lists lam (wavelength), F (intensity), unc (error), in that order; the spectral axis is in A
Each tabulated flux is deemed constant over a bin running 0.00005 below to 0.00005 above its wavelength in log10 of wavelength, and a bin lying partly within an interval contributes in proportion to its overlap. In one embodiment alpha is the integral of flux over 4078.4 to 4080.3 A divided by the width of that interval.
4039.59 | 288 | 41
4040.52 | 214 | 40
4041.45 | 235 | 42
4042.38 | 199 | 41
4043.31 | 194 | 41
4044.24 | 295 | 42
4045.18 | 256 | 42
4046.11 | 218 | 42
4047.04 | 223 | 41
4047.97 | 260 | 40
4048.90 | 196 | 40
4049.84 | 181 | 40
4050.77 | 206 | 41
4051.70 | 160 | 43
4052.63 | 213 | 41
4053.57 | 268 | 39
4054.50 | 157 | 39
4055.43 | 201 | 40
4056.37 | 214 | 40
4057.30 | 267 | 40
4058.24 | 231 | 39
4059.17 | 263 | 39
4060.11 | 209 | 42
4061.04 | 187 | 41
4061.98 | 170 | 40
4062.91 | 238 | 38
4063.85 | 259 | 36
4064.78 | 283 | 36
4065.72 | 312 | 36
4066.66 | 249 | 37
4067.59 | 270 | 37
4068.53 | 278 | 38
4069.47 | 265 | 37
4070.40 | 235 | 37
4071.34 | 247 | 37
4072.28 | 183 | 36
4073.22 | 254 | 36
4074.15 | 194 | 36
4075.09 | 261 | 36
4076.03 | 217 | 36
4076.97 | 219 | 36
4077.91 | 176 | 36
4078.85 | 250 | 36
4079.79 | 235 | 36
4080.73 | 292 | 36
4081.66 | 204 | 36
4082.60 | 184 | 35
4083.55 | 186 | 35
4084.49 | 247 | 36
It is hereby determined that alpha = 243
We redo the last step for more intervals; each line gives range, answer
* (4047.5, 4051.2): 211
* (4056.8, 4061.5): 231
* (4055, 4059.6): 235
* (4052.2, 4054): 240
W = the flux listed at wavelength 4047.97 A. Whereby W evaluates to 260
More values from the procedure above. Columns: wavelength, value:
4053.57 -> 268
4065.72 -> 312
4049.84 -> 181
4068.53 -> 278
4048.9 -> 196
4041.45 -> 235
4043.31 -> 194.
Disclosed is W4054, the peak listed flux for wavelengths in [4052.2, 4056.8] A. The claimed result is 268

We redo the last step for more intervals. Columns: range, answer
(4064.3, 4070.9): 312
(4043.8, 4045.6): 295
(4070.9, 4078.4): 261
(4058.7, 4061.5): 263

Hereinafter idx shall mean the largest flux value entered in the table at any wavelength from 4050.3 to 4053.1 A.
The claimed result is 213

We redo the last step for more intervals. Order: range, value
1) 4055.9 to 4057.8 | 267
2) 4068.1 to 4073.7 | 278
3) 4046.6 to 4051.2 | 260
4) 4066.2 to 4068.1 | 270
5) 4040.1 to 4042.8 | 235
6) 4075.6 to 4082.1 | 292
